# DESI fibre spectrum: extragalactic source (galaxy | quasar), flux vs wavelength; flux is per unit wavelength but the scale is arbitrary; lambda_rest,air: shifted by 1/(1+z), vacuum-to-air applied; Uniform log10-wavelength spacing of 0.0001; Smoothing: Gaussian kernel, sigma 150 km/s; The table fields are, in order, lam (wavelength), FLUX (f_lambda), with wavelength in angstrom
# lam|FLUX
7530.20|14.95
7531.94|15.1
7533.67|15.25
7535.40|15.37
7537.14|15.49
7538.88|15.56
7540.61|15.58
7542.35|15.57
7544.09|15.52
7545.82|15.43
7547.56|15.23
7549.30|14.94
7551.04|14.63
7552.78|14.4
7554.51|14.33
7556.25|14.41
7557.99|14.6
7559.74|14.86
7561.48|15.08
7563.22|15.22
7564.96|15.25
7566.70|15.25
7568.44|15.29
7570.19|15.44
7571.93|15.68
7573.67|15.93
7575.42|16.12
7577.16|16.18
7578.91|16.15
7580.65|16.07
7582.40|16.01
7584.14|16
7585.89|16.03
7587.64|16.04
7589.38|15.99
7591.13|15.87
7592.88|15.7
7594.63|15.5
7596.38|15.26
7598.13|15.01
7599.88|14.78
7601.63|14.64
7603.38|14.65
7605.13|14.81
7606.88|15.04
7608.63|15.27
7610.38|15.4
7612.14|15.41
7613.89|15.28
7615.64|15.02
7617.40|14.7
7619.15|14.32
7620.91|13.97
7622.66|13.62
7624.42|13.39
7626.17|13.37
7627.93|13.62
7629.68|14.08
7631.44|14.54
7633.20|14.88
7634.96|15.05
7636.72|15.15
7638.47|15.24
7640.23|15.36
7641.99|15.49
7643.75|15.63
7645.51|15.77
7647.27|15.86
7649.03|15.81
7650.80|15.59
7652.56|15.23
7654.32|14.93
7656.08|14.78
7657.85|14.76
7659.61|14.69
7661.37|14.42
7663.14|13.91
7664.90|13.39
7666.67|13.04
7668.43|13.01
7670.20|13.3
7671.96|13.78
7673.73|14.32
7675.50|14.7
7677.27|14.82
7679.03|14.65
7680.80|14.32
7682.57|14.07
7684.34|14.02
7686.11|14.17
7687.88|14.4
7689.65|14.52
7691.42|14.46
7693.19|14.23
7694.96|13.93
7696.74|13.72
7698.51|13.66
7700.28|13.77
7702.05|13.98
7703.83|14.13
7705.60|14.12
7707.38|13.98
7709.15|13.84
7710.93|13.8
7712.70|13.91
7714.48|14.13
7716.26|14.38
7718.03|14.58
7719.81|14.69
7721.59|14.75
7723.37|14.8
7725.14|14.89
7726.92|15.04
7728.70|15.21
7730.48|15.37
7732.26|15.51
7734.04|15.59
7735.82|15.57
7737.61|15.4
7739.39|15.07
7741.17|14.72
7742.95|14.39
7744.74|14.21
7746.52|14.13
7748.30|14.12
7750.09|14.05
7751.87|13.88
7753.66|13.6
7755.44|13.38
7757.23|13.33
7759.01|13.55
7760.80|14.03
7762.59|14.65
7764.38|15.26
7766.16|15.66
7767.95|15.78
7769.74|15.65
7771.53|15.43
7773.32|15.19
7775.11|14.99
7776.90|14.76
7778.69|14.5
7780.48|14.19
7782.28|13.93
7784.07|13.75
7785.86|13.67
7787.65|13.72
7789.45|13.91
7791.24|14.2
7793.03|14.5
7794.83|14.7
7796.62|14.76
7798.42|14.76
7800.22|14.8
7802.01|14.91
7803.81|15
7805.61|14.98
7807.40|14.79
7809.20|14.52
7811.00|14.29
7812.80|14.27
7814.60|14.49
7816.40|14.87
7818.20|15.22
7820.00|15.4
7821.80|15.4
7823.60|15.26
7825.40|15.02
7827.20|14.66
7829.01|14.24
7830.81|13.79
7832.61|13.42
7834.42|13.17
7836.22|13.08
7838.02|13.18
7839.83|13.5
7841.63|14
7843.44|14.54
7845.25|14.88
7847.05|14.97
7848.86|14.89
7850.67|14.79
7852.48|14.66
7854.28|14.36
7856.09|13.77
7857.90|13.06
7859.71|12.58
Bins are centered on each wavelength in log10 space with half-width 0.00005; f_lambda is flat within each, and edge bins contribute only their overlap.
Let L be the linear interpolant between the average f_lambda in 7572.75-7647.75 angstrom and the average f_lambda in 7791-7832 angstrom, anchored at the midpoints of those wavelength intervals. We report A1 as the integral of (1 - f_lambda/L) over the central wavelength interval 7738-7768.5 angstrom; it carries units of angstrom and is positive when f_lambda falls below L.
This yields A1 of 1.1 angstrom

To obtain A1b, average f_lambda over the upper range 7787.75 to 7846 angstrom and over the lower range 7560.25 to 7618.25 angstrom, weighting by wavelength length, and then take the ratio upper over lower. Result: 0.93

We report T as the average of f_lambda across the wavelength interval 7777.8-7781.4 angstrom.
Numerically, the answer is 14.3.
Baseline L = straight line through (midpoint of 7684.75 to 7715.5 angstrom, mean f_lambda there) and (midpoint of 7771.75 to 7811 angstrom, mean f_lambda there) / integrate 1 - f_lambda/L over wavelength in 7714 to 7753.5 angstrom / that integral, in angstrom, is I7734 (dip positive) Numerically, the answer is -1.4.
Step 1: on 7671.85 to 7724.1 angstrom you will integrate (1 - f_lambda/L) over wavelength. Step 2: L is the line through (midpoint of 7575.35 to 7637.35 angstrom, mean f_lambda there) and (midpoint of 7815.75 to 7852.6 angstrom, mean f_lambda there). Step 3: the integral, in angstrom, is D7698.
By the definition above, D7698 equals 2.04 angstrom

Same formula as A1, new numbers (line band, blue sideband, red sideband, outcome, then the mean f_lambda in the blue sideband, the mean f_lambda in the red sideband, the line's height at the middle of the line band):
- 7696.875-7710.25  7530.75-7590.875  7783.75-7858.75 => 0.85 angstrom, 15.4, 14.4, 14.9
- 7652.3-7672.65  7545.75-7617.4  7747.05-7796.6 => 1.16 angstrom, 15.3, 14.4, 14.9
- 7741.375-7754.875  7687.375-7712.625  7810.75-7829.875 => 0.27 angstrom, 14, 14.8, 14.4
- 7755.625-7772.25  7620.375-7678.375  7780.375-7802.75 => -0.48 angstrom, 14.5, 14.3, 14.3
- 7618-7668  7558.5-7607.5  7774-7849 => 1.92 angstrom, 15.5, 14.4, 15.2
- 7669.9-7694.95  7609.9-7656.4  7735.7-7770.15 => 0.73 angstrom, 14.9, 14.5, 14.7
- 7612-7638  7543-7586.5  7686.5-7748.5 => 1.05 angstrom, 15.4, 14.5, 15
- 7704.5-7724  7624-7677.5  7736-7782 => 0.41 angstrom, 14.6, 14.6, 14.6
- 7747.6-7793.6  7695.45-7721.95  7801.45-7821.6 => 0.46 angstrom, 14.1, 14.8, 14.5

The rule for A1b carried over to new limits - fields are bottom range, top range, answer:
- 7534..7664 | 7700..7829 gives 0.96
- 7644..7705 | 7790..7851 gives 1.01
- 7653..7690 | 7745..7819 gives 1.02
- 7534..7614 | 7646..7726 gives 0.93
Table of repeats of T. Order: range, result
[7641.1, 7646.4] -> 15.6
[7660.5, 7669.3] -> 13.6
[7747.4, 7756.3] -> 13.8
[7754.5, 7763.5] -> 13.8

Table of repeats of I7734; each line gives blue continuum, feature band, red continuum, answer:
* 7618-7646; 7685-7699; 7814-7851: 0.4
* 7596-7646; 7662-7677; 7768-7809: 1.0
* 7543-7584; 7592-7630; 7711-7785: 1.2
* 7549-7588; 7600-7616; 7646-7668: 0.0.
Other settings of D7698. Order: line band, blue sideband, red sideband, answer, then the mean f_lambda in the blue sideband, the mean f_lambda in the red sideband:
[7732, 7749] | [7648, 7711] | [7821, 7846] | -0.8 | 14.2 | 14.1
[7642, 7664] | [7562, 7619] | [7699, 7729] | -0.4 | 15.5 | 14.3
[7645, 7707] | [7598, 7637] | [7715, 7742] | 2.0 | 14.6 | 15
